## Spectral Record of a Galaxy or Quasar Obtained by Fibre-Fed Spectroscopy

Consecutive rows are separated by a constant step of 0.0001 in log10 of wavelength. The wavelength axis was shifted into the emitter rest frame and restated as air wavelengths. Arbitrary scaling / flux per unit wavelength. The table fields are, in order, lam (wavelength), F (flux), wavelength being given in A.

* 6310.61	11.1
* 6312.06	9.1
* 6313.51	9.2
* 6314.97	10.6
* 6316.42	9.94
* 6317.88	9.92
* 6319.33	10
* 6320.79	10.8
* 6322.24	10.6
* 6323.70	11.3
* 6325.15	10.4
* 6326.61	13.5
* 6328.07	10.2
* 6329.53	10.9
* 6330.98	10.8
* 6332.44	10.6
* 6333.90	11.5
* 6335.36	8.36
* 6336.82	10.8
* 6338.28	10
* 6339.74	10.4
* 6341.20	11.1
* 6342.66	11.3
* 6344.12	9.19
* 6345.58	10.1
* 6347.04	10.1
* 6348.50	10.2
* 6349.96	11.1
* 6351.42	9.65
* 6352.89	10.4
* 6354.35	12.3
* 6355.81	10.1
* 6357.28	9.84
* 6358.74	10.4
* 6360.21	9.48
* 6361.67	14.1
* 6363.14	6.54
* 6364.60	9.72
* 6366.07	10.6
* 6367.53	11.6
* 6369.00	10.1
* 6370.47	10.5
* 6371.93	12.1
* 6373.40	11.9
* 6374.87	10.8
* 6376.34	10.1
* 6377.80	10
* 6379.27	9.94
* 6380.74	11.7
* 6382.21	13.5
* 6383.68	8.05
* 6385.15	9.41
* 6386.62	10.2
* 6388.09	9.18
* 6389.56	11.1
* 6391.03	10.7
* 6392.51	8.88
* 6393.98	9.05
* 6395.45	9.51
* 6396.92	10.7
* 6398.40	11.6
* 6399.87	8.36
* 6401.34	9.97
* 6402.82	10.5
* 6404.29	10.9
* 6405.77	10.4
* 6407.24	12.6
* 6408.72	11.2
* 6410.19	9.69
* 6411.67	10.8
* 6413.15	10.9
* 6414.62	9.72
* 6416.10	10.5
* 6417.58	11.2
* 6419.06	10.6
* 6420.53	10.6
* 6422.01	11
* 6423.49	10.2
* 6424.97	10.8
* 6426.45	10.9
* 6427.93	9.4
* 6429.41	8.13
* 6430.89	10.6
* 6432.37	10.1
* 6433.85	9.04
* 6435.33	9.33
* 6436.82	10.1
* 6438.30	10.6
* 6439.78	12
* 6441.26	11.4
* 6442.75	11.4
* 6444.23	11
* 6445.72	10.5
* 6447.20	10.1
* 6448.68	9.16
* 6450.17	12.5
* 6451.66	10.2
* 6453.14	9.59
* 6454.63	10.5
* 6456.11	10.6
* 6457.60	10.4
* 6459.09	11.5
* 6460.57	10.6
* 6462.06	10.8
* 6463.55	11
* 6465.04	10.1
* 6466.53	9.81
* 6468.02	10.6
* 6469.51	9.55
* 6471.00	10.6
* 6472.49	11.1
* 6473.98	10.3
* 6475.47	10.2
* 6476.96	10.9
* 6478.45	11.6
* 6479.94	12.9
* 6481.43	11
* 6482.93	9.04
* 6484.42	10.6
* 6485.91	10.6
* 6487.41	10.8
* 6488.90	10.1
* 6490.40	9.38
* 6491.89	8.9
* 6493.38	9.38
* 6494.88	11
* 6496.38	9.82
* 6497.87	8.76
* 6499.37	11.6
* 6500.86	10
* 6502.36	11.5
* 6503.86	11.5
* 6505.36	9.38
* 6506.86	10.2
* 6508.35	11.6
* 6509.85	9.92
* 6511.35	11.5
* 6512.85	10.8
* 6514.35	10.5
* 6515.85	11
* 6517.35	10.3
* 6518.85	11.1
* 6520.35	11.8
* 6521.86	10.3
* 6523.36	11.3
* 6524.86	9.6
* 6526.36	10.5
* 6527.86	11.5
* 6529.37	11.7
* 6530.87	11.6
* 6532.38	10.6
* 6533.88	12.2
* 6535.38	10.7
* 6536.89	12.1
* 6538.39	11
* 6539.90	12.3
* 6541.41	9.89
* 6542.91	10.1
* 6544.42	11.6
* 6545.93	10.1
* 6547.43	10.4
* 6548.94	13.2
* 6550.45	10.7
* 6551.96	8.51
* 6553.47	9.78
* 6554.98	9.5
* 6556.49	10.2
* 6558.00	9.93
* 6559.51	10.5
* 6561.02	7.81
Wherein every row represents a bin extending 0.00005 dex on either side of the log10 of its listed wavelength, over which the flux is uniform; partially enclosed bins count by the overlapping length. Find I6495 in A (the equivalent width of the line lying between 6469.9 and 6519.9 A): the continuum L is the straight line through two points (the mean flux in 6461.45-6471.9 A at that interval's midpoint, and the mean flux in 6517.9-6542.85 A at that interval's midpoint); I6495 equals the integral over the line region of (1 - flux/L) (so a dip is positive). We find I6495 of 0.65 A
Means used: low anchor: 10.4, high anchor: 11.1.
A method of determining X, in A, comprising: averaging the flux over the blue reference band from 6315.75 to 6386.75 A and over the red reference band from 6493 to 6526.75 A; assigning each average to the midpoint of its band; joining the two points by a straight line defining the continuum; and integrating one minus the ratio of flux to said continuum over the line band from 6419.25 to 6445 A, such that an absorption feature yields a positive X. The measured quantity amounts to 0.42 A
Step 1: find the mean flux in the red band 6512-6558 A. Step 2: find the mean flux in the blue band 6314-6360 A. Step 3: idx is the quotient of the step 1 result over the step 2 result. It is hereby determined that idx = 1.03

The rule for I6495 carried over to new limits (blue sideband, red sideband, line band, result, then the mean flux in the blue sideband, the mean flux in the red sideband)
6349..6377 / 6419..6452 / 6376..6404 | 1.0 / 10.6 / 10.4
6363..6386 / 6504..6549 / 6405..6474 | 1.2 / 10.5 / 10.9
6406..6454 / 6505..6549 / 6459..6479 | 0.2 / 10.5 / 10.9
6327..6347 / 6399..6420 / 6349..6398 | 0.4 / 10.4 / 10.5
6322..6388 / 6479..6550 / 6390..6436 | 1.6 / 10.6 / 10.8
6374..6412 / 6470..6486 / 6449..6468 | 0.2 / 10.3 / 10.8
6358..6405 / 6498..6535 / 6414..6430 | 0.3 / 10.3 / 10.9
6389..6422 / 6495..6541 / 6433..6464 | 0.1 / 10.4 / 10.9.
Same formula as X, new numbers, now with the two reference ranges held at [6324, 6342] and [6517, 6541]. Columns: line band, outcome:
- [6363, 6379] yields 0.48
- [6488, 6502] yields 1.45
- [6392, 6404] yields 1.09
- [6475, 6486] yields 0.16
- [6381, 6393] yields 0.70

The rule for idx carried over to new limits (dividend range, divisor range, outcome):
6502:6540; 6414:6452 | 1.05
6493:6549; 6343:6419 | 1.04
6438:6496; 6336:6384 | 1.00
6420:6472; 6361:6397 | 1.00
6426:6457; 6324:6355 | 0.97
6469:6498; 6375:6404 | 1.02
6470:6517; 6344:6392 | 1.01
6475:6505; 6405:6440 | 1.01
